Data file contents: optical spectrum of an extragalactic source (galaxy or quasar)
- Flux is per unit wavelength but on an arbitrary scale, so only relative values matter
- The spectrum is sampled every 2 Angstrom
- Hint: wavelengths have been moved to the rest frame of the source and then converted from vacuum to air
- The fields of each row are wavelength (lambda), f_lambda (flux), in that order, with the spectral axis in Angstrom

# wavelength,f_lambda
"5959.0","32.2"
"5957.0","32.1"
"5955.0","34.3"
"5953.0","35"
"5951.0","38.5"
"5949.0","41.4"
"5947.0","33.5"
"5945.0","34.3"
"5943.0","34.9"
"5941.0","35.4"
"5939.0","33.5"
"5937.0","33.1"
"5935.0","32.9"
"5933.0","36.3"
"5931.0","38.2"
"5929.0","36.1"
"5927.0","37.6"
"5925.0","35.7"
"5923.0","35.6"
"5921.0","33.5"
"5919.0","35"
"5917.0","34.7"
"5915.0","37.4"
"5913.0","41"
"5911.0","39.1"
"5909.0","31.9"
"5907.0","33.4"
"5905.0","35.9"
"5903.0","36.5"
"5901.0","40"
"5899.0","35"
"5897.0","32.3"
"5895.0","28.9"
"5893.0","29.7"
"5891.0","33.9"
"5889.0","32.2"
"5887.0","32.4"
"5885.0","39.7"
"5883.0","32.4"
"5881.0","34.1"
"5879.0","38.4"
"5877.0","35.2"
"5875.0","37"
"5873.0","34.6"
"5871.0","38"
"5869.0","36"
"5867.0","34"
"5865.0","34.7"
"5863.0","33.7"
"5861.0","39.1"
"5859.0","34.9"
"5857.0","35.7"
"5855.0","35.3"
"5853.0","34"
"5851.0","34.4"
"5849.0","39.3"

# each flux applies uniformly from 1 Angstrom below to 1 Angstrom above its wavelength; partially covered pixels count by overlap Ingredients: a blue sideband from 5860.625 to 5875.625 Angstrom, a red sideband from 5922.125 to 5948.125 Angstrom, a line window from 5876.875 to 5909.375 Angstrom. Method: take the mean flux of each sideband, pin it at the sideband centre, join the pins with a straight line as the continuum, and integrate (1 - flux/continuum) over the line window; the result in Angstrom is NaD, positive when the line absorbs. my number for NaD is 1.2 Angstrom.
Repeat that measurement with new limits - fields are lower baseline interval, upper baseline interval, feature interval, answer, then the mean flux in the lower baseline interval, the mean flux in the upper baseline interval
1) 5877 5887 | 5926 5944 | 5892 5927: 0.4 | 35.7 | 35.3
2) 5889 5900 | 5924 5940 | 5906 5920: -1.0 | 32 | 35.4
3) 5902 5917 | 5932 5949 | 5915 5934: -0.2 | 36.3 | 34.7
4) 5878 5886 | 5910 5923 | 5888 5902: 1.2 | 36.1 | 36.7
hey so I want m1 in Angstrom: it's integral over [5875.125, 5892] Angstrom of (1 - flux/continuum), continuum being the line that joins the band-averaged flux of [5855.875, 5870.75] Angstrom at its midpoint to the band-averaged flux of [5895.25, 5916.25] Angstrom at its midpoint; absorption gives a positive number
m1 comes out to 0.4 Angstrom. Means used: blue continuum 35.6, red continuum 36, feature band 34.9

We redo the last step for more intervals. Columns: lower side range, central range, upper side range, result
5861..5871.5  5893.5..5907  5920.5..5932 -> 0.54 Angstrom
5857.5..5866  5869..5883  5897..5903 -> 0.00 Angstrom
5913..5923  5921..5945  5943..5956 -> 0.43 Angstrom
